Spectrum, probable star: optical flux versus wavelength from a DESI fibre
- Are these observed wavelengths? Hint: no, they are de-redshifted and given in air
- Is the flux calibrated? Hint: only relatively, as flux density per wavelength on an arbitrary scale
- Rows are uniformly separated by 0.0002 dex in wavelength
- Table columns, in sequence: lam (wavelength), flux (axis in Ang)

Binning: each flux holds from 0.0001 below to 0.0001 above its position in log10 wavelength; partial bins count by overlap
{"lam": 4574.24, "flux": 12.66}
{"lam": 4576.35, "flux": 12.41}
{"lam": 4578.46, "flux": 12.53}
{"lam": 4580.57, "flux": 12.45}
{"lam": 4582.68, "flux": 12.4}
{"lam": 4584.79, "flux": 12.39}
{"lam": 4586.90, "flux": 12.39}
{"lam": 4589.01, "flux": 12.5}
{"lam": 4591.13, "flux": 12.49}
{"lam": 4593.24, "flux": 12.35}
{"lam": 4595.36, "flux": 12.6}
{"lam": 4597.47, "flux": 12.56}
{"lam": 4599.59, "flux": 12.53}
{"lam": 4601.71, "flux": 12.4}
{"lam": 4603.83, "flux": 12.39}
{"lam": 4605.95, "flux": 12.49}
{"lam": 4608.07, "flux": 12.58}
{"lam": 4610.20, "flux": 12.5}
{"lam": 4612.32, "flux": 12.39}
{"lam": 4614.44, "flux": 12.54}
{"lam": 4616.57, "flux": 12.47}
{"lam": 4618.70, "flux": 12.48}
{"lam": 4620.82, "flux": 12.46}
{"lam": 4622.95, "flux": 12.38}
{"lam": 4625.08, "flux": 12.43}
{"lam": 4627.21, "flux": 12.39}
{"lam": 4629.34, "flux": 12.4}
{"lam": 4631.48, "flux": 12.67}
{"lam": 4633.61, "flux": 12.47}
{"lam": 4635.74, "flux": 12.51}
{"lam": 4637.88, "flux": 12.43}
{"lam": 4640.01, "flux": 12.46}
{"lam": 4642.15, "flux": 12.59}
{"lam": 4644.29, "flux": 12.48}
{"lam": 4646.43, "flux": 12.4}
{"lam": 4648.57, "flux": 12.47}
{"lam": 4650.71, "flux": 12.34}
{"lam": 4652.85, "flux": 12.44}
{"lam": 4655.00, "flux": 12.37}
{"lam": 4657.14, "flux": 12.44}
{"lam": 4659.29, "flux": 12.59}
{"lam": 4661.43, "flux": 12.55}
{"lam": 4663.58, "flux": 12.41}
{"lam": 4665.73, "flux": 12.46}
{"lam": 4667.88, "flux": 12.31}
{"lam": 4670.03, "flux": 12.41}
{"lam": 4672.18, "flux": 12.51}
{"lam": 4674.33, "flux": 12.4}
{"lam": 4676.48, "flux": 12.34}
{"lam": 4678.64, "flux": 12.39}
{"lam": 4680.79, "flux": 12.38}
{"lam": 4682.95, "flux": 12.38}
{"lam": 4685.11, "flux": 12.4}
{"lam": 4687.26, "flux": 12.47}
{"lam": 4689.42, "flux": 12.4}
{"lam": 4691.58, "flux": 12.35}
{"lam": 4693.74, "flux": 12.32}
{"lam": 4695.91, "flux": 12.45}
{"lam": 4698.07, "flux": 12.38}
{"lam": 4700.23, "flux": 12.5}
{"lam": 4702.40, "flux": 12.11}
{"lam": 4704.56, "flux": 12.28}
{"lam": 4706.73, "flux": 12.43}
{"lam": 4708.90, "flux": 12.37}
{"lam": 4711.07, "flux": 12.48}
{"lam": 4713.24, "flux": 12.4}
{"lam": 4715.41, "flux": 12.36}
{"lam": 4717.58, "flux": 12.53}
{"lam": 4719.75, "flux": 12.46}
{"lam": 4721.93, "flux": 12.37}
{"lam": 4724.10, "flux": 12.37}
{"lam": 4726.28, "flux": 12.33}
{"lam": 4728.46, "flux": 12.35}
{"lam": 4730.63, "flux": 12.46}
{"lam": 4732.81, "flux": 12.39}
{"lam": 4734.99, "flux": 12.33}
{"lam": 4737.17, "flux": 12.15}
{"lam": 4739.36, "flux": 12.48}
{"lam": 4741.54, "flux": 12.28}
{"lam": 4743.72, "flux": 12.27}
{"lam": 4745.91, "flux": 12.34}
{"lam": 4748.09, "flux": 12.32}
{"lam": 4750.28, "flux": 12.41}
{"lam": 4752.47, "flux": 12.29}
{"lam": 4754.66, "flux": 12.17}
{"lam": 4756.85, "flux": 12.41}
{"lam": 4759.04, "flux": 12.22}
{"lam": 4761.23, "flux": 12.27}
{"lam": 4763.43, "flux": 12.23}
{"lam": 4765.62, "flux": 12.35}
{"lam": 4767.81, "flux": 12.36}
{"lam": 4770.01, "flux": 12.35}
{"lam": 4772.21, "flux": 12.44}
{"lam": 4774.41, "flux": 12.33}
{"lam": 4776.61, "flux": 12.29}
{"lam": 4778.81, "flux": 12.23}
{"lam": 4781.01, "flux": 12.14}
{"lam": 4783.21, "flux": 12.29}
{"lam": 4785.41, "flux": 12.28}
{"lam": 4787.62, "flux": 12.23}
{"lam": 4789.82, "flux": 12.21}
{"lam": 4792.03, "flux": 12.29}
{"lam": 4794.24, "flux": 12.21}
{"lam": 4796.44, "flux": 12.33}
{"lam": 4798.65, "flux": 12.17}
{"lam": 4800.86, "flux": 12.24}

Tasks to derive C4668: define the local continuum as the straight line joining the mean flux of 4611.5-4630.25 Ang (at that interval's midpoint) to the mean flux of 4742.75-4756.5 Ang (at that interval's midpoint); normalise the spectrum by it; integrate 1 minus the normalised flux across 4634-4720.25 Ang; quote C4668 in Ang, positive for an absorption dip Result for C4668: -0.27 Ang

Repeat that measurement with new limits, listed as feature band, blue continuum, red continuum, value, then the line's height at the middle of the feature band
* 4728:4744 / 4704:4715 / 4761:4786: 0.0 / 12.4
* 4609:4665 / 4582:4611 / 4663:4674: -0.1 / 12.4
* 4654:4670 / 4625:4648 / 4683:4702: 0.0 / 12.4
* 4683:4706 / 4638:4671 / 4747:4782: 0.0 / 12.4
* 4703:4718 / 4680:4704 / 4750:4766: -0.1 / 12.3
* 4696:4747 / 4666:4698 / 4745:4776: 0.0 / 12.4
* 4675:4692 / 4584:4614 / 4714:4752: 0.0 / 12.4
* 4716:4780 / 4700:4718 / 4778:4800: -0.1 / 12.3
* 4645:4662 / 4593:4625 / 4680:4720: 0.0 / 12.4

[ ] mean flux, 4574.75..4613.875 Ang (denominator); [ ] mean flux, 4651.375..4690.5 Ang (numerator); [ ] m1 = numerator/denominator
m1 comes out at 1.0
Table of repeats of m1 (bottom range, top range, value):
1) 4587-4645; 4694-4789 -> 0.99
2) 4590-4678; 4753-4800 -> 0.99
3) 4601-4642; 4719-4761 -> 0.99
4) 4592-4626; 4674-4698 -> 0.99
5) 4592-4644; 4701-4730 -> 0.99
